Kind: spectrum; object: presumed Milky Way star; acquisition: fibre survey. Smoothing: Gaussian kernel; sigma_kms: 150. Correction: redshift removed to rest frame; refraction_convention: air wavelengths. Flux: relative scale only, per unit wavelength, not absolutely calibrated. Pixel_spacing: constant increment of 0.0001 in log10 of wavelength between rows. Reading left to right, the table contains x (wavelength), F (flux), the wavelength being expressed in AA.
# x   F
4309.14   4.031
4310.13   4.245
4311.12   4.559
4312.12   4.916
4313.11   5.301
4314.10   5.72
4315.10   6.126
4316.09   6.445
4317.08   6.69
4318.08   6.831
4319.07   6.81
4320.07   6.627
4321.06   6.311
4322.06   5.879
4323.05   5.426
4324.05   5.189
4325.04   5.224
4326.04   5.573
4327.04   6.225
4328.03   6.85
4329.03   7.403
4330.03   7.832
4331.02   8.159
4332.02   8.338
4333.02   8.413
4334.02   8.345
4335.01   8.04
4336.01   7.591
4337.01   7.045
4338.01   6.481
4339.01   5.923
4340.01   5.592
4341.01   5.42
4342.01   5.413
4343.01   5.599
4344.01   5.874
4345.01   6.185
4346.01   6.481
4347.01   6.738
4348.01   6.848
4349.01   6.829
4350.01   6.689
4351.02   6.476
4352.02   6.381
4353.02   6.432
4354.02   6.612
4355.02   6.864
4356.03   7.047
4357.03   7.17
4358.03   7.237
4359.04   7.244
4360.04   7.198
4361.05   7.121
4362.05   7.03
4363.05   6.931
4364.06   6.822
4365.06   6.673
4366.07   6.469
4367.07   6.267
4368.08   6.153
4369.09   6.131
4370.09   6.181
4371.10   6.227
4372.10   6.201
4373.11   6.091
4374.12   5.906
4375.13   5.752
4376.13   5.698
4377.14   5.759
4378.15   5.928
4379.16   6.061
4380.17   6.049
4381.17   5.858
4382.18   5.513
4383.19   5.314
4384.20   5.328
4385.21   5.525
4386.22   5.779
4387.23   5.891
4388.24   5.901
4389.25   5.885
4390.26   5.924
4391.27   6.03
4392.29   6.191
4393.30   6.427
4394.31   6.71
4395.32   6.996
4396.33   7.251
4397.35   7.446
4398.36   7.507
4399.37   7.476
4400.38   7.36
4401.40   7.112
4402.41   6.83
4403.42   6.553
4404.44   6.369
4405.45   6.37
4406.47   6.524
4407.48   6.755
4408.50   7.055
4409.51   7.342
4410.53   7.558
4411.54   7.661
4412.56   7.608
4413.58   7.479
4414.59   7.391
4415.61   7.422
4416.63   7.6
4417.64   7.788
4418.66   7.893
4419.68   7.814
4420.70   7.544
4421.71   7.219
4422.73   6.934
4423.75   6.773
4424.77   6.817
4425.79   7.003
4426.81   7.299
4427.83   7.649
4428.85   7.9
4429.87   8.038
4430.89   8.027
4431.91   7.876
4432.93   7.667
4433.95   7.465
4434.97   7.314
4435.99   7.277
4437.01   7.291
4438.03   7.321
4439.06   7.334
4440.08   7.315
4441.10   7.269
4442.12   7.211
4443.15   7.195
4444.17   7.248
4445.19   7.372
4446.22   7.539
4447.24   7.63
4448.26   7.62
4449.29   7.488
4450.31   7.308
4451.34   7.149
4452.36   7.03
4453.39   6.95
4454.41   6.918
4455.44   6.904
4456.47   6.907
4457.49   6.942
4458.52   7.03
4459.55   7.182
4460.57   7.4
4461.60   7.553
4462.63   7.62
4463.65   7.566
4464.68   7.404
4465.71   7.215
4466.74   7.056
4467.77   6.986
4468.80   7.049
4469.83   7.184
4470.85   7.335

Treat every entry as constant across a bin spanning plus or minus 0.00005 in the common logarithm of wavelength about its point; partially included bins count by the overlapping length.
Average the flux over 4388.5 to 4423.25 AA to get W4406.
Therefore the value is 7.05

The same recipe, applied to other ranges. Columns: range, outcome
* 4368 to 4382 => 5.99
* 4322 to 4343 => 6.68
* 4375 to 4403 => 6.28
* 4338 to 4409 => 6.39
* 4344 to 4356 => 6.58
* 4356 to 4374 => 6.65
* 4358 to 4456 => 6.88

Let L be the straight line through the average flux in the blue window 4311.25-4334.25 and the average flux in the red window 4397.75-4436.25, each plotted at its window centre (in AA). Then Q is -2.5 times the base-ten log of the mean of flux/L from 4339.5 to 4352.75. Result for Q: 0.085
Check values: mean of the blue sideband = 6.5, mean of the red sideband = 7.32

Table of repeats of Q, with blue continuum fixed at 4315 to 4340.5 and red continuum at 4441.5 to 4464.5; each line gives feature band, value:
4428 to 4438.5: -0.06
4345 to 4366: 0.01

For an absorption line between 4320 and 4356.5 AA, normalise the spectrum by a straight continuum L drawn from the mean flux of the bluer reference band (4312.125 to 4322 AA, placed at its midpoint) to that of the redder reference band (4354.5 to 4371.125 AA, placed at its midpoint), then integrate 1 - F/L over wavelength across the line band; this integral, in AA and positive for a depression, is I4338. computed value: -0.72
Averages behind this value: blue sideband 6.23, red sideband 6.76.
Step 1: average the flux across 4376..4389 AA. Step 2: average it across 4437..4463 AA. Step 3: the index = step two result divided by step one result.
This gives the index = 1.3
